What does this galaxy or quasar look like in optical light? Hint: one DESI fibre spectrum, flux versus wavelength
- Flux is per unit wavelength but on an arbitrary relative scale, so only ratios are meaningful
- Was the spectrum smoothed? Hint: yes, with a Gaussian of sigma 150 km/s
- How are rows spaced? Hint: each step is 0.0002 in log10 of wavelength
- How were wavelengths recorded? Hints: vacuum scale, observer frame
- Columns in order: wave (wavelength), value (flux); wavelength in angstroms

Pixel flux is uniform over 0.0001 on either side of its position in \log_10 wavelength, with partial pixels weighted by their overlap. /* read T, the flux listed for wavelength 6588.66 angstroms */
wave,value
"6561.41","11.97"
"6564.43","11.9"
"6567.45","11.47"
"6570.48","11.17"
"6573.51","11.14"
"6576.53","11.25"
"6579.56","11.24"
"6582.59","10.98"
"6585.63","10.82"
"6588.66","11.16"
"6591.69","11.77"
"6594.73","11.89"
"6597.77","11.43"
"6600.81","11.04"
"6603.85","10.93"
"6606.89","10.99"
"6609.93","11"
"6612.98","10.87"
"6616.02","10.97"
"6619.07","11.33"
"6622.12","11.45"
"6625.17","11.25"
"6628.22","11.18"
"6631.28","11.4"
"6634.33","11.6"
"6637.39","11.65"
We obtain 11.16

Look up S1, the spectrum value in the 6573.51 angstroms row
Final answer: 11.14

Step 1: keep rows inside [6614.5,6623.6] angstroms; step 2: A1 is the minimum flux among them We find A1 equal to 10.97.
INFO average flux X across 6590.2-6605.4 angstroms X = 11.4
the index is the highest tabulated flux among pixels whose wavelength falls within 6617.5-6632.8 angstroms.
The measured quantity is 11.45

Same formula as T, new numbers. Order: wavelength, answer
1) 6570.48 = 11.17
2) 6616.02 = 10.97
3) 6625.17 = 11.25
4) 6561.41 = 11.97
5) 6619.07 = 11.33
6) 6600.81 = 11.04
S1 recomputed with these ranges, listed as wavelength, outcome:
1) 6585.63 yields 10.82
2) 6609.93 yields 11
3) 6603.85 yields 10.93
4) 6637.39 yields 11.65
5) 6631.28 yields 11.4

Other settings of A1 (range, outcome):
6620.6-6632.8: 11.18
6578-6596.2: 10.82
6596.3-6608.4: 10.93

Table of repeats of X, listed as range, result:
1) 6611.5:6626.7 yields 11.2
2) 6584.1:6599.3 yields 11.4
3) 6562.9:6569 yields 11.7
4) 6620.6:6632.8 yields 11.3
